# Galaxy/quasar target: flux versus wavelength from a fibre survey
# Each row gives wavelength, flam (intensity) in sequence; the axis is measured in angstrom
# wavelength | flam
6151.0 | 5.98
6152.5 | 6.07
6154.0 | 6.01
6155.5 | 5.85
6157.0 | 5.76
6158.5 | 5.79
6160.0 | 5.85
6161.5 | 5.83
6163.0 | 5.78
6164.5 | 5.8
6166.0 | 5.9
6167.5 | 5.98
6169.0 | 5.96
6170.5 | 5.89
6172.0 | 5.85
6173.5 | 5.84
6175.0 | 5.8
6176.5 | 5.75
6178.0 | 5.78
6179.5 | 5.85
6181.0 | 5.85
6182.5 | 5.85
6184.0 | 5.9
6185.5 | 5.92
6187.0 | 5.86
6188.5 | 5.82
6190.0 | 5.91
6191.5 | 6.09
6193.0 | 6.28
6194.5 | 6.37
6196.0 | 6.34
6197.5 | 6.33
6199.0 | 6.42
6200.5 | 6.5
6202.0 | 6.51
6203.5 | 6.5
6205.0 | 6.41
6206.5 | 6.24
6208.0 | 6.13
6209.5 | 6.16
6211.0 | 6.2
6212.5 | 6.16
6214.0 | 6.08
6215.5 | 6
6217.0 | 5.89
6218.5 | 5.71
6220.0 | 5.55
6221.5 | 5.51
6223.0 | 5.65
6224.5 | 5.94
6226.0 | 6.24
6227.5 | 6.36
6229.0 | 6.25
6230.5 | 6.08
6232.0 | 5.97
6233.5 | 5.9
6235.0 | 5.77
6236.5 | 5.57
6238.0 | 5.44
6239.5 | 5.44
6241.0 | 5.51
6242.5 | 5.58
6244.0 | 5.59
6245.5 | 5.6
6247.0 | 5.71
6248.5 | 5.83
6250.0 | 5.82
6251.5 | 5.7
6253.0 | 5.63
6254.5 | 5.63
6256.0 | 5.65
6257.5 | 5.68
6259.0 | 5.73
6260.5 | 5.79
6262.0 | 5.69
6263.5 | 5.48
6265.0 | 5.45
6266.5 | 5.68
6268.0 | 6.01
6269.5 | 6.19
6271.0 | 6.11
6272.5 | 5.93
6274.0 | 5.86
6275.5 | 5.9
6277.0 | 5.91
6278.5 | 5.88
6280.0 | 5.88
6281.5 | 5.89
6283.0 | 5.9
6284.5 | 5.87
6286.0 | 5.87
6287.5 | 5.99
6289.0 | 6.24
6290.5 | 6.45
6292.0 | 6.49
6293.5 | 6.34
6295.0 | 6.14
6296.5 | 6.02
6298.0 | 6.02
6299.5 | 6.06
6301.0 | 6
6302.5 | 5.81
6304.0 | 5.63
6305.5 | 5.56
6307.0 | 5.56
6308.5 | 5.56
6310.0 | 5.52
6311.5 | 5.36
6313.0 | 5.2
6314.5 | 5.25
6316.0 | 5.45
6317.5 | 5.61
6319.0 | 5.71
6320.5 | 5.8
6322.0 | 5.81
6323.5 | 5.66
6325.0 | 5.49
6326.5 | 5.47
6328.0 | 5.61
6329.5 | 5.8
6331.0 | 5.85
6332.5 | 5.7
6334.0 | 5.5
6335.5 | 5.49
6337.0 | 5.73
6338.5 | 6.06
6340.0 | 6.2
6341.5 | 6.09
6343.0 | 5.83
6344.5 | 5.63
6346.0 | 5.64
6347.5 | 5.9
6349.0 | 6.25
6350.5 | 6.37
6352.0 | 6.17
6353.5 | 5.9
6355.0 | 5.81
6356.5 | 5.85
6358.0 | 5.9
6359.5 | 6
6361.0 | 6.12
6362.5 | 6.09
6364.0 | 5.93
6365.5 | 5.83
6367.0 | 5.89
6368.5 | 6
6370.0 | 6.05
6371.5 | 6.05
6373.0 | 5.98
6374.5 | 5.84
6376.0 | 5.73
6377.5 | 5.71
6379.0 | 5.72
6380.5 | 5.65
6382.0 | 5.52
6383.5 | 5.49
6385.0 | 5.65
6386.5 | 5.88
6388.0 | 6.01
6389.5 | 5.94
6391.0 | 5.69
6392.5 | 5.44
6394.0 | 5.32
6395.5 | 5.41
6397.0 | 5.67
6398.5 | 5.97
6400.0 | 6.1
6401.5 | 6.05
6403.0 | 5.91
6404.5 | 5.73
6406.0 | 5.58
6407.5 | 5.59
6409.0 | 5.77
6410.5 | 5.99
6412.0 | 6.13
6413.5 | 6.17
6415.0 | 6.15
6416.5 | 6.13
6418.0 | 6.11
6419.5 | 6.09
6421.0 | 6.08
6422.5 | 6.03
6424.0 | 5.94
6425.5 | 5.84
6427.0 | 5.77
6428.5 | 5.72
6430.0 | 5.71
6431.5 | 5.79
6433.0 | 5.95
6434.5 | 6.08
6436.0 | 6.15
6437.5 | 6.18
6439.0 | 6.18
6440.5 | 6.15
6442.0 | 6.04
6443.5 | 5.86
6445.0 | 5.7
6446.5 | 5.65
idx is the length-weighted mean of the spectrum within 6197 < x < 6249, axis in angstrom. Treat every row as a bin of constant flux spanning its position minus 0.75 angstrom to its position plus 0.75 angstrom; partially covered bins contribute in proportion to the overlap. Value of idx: 5.96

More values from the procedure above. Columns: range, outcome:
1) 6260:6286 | 5.85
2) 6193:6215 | 6.31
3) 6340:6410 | 5.84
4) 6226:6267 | 5.73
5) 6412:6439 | 6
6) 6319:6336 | 5.66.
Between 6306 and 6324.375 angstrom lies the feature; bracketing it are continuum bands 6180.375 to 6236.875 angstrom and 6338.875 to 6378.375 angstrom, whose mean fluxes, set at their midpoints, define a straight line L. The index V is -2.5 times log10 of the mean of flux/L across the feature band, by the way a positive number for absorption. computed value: 0.08 mag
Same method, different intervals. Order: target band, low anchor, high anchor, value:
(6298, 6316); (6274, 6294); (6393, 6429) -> 0.08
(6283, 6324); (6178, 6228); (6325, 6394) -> 0.02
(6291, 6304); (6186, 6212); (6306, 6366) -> -0.03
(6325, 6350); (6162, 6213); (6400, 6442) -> 0.04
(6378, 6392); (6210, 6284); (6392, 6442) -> 0.03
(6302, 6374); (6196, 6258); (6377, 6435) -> 0.02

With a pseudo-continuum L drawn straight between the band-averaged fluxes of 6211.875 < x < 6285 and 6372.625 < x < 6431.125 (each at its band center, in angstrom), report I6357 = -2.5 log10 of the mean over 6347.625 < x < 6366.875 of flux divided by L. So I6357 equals -0.04 mag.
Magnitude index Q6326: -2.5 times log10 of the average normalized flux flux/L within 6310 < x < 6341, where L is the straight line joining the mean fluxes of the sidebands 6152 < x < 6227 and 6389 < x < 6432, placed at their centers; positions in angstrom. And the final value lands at 0.05 mag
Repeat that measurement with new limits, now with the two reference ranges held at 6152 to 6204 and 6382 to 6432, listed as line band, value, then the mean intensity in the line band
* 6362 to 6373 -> -0.02 mag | 5.97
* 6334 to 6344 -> 0.00 mag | 5.86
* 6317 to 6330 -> 0.04 mag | 5.66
